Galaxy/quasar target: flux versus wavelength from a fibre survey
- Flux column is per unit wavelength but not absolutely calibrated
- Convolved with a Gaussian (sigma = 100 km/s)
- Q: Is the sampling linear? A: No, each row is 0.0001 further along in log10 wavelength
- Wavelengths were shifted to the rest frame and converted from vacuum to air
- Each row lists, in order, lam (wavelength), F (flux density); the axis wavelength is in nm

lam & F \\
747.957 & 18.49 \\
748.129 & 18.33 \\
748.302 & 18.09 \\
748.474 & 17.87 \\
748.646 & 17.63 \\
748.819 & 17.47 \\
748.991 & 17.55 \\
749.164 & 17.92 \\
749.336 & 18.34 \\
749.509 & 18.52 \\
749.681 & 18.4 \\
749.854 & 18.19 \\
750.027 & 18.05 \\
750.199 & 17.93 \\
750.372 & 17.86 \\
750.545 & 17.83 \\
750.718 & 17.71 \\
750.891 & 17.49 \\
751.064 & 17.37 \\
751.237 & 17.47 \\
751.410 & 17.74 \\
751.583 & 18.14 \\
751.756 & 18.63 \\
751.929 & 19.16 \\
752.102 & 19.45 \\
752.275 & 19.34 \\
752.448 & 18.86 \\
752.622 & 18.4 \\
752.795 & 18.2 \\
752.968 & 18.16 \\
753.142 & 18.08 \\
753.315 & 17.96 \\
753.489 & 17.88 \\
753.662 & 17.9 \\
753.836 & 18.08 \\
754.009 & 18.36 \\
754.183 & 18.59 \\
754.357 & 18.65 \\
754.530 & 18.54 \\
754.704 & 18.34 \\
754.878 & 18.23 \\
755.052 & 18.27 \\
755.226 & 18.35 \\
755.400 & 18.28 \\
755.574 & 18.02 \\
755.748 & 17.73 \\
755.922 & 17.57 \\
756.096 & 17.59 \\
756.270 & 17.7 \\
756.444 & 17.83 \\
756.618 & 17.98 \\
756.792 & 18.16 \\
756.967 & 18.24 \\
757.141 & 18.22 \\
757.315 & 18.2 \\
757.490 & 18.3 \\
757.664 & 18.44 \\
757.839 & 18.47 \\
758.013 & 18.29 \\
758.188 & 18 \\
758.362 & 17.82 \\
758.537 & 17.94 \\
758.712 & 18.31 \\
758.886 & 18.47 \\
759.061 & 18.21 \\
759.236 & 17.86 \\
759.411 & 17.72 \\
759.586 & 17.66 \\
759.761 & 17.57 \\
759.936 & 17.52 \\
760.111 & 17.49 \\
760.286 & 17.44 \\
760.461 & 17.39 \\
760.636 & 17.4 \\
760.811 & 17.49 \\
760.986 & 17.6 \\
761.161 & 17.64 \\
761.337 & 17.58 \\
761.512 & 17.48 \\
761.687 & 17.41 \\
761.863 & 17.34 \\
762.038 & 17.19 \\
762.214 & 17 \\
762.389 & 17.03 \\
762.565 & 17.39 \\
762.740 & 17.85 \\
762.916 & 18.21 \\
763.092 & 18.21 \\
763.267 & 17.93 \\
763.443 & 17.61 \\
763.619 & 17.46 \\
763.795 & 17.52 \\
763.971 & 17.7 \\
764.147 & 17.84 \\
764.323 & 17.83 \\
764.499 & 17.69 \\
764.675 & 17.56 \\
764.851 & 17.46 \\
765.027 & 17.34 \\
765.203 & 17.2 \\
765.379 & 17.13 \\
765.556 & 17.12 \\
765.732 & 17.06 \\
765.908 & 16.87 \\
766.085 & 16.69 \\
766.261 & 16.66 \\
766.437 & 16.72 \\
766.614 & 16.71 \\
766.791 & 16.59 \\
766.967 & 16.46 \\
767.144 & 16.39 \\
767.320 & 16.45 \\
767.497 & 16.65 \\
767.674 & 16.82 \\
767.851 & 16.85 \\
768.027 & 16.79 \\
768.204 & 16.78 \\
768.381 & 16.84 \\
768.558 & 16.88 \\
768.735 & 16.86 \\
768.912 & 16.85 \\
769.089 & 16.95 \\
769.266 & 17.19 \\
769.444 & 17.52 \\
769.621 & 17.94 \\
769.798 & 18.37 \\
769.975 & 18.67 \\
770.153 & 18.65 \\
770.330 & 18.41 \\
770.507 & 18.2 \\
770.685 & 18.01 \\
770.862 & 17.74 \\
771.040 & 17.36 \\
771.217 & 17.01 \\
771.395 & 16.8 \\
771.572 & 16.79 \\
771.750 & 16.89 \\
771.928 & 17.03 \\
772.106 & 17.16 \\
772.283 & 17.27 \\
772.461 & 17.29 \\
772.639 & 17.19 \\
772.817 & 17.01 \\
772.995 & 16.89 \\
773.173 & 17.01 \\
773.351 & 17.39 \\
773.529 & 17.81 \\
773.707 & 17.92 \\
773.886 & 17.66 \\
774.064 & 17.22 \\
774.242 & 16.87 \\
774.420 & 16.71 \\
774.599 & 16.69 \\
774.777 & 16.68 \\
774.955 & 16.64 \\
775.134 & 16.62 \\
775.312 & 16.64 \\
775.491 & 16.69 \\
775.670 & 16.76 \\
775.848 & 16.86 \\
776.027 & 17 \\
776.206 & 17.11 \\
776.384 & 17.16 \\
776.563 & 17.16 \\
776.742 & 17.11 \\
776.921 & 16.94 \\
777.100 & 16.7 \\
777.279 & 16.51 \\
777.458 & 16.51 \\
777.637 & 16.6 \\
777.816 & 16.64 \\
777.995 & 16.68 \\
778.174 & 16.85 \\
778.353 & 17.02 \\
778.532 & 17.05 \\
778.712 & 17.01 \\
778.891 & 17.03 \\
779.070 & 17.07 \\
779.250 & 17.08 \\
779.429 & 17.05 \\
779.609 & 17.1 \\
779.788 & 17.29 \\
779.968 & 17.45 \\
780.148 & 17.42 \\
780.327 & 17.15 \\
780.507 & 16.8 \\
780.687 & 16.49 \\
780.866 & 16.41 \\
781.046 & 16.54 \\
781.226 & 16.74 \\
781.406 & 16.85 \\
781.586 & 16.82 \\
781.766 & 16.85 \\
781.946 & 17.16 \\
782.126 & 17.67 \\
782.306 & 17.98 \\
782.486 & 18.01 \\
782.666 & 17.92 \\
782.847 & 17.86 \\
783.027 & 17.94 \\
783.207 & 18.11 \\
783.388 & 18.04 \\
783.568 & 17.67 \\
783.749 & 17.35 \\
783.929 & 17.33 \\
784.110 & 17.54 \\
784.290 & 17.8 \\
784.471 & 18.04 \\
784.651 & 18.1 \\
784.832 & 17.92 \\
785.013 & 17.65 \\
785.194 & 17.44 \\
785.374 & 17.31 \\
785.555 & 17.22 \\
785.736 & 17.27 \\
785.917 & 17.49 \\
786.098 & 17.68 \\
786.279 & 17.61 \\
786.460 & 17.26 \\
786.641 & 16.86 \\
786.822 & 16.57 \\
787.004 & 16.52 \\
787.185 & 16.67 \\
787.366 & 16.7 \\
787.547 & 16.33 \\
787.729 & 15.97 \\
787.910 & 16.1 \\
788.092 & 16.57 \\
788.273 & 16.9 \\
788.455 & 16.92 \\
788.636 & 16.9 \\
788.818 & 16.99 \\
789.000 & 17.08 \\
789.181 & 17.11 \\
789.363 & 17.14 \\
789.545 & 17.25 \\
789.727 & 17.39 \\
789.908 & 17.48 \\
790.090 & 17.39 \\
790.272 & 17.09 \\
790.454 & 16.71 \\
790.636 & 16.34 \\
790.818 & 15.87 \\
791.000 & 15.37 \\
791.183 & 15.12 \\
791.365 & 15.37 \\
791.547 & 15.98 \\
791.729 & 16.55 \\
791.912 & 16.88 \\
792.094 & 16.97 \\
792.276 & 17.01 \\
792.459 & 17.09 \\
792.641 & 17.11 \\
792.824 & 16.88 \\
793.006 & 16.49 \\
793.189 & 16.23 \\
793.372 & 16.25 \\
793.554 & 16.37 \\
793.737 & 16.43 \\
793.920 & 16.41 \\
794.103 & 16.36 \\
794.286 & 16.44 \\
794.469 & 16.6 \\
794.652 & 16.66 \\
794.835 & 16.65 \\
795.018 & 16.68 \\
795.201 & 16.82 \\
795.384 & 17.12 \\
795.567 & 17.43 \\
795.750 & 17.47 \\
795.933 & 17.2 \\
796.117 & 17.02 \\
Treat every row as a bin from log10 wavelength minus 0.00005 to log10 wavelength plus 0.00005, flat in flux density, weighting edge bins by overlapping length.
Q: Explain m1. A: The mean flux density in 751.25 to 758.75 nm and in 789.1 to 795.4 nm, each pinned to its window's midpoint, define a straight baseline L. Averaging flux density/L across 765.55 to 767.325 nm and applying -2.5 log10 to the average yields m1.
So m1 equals 0.07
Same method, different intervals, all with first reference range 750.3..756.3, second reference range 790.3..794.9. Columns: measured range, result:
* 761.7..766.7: 0.02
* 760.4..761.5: 0.02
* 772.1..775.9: 0.01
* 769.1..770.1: -0.03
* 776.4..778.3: 0.02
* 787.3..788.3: 0.02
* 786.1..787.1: -0.02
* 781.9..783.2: -0.06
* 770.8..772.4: 0.02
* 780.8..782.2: 0.00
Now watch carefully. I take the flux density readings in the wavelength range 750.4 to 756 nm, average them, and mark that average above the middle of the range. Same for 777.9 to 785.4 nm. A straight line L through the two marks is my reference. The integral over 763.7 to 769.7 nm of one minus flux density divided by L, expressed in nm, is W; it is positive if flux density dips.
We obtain 0.25 nm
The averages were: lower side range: 18.2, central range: 17.1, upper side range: 17.3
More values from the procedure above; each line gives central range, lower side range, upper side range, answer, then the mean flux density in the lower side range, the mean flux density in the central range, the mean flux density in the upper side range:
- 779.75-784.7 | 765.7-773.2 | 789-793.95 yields -0.165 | 17.1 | 17.4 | 16.6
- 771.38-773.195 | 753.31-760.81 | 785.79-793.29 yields 0.039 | 18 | 17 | 16.7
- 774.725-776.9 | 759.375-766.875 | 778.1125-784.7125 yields 0.058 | 17.4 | 16.9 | 17.3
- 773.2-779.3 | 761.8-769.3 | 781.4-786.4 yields 0.163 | 17.2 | 17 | 17.6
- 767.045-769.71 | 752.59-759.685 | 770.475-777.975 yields 0.072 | 18.1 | 16.9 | 17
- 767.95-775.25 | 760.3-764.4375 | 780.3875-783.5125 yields 0.069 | 17.6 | 17.3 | 17.3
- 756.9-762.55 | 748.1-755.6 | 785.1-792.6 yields 0.036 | 18.2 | 17.8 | 16.8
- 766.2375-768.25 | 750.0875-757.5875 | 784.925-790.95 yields 0.117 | 18.2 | 16.7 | 17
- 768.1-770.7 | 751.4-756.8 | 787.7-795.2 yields 0.000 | 18.3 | 17.6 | 16.6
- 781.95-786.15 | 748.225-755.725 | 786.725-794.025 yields -0.207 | 18.2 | 17.7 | 16.6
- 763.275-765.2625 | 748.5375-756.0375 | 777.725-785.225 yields 0.025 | 18.2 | 17.6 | 17.3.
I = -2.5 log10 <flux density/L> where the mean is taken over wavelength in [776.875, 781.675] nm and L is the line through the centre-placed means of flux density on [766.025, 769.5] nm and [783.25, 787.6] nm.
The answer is 0.02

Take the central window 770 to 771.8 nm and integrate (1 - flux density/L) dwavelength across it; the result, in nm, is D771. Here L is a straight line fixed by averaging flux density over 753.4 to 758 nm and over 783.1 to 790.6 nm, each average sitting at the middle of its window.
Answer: 0.01 nm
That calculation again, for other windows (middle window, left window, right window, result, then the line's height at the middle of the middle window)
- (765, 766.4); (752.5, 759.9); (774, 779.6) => 0.04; 17.5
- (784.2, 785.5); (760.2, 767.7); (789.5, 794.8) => -0.08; 16.7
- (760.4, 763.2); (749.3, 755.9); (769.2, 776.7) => 0.04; 17.8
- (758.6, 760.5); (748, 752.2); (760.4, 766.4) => -0.02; 17.6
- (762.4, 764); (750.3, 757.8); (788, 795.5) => 0.01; 17.8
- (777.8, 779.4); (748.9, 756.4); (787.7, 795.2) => 0.02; 17.1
